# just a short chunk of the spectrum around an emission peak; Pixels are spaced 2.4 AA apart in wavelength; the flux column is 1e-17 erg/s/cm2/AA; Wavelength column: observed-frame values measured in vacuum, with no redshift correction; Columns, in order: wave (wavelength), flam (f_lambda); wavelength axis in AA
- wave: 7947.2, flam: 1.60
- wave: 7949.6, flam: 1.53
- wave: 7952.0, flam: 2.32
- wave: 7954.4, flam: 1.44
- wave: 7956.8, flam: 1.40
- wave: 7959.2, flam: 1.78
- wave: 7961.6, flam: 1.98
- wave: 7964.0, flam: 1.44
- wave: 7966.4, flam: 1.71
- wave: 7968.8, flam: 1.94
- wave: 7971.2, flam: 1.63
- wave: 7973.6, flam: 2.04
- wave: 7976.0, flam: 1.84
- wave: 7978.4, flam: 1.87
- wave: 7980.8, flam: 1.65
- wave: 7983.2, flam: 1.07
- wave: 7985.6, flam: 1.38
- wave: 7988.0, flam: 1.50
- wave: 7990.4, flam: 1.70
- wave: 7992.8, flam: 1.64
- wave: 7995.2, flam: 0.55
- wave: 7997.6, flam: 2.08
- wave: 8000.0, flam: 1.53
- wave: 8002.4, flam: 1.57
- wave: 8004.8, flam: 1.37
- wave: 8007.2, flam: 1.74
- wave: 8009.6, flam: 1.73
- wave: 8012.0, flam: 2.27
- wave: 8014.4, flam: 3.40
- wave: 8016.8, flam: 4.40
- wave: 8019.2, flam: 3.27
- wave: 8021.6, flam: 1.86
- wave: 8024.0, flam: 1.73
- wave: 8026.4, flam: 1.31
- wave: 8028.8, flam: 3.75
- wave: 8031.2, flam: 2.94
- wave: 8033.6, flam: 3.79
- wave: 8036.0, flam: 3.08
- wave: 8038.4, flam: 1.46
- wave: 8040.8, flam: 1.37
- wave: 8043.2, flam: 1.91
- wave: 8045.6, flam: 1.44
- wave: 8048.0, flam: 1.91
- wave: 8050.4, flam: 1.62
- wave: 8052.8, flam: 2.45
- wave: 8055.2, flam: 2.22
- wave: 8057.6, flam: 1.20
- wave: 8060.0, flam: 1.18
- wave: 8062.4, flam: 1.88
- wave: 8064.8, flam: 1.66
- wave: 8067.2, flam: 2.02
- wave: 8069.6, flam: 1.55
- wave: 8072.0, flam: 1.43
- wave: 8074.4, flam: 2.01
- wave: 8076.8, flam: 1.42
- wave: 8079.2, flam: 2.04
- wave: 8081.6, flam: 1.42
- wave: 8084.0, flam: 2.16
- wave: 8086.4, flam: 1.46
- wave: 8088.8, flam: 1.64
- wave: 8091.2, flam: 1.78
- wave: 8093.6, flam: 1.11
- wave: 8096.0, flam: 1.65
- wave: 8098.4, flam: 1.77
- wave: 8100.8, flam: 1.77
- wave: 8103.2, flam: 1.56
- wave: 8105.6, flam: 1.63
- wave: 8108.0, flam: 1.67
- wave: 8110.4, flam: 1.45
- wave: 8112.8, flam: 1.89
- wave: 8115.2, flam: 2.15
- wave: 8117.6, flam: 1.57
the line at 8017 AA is [S II]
